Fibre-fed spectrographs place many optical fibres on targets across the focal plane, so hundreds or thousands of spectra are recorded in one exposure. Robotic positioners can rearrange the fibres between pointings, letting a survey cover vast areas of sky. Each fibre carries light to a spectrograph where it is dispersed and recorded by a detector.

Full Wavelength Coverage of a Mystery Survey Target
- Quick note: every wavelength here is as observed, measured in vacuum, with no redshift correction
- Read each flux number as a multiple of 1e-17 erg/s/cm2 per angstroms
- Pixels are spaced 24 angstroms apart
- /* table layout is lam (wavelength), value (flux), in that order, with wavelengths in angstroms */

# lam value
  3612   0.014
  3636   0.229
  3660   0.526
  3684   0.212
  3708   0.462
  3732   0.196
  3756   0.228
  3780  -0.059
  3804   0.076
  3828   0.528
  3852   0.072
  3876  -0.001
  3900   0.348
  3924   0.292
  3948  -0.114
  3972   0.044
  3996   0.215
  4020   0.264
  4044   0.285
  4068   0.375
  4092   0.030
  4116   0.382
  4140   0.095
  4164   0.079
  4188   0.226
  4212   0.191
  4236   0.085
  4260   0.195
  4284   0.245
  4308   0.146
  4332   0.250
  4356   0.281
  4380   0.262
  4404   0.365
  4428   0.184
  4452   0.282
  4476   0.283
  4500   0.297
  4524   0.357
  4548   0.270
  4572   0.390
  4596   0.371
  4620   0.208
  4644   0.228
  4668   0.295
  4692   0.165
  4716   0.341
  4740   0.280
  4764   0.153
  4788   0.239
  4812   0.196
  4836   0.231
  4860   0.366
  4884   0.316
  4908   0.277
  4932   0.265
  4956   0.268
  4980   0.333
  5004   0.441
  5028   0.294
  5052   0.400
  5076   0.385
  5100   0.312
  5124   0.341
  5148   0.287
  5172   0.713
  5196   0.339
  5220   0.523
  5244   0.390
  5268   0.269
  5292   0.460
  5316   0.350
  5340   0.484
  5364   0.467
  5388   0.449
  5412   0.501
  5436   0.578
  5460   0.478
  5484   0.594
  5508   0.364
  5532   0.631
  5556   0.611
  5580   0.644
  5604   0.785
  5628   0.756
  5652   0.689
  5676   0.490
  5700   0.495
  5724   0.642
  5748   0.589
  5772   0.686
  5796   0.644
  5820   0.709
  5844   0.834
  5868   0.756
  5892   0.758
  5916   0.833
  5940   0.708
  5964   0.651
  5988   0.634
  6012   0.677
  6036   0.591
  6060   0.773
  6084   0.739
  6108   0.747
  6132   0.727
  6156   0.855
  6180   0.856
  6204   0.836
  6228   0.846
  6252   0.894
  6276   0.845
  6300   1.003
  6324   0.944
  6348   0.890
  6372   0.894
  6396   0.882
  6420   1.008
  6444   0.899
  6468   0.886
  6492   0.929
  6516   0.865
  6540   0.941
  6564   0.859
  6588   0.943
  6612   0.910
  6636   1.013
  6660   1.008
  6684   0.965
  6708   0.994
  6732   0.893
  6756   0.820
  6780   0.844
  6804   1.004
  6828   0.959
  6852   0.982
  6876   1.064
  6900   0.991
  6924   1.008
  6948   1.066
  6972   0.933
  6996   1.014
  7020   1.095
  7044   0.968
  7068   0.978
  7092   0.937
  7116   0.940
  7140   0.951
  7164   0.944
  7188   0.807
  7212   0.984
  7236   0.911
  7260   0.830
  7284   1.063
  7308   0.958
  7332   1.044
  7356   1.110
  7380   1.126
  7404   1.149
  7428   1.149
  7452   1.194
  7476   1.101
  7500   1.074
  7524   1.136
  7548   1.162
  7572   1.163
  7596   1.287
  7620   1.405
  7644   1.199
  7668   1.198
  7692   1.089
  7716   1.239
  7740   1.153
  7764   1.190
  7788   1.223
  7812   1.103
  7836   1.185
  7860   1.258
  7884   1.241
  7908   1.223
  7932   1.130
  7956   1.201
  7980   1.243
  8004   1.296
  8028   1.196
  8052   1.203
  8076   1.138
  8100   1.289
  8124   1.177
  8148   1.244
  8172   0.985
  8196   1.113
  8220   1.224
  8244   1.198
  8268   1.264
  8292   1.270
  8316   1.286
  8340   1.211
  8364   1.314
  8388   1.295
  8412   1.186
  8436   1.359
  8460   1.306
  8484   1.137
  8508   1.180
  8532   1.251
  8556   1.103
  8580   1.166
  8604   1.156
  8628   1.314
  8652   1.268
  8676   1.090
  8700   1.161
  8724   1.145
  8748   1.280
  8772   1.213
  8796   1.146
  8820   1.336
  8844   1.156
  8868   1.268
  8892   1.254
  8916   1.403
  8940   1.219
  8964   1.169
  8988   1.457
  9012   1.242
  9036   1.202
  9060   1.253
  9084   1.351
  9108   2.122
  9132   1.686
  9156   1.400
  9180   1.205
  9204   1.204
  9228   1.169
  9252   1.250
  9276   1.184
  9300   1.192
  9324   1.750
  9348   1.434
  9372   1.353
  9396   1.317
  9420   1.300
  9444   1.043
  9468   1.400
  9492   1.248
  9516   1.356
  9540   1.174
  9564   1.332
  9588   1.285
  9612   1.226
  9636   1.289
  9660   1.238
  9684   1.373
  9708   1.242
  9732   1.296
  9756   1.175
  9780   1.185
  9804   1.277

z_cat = 0.39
